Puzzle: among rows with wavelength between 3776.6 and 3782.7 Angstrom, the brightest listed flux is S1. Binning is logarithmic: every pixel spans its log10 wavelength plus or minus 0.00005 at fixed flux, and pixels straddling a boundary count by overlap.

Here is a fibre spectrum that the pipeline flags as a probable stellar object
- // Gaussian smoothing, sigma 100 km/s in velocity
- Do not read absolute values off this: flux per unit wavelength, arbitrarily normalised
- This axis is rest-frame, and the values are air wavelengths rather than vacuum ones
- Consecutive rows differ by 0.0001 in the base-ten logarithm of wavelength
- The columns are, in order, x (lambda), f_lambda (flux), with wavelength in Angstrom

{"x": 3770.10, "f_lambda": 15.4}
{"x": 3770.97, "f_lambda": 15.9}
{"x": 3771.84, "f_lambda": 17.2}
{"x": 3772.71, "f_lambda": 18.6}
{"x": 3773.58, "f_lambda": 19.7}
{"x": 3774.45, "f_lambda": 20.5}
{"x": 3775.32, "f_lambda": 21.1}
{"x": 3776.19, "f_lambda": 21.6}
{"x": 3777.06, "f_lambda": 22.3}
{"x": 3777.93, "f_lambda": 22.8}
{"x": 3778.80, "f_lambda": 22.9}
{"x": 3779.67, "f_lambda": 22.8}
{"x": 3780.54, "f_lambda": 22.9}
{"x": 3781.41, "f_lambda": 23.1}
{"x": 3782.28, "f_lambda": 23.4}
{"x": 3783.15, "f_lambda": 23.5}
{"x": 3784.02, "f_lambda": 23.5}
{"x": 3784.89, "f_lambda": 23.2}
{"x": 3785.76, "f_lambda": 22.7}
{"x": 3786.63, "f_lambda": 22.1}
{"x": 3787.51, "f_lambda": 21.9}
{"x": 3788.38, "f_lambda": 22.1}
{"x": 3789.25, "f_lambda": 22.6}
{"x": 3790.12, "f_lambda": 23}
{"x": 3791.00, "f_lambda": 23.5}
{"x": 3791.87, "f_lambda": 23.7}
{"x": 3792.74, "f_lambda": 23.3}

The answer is 23.4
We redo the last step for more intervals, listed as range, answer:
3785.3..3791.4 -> 23.5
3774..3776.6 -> 21.6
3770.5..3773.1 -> 18.6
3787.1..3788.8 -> 22.1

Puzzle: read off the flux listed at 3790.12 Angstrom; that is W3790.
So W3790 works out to 23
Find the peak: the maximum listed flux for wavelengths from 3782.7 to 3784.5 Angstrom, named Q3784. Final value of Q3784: 23.5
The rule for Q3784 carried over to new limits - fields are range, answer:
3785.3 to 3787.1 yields 22.7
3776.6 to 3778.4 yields 22.8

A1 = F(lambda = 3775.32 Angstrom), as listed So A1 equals 21.1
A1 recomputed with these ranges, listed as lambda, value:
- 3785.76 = 22.7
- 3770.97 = 15.9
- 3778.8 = 22.9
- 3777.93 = 22.8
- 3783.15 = 23.5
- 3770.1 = 15.4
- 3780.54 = 22.9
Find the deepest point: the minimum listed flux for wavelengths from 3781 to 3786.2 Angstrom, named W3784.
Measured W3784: 22.7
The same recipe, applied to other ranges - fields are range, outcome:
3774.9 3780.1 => 21.1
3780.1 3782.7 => 22.9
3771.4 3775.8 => 17.2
